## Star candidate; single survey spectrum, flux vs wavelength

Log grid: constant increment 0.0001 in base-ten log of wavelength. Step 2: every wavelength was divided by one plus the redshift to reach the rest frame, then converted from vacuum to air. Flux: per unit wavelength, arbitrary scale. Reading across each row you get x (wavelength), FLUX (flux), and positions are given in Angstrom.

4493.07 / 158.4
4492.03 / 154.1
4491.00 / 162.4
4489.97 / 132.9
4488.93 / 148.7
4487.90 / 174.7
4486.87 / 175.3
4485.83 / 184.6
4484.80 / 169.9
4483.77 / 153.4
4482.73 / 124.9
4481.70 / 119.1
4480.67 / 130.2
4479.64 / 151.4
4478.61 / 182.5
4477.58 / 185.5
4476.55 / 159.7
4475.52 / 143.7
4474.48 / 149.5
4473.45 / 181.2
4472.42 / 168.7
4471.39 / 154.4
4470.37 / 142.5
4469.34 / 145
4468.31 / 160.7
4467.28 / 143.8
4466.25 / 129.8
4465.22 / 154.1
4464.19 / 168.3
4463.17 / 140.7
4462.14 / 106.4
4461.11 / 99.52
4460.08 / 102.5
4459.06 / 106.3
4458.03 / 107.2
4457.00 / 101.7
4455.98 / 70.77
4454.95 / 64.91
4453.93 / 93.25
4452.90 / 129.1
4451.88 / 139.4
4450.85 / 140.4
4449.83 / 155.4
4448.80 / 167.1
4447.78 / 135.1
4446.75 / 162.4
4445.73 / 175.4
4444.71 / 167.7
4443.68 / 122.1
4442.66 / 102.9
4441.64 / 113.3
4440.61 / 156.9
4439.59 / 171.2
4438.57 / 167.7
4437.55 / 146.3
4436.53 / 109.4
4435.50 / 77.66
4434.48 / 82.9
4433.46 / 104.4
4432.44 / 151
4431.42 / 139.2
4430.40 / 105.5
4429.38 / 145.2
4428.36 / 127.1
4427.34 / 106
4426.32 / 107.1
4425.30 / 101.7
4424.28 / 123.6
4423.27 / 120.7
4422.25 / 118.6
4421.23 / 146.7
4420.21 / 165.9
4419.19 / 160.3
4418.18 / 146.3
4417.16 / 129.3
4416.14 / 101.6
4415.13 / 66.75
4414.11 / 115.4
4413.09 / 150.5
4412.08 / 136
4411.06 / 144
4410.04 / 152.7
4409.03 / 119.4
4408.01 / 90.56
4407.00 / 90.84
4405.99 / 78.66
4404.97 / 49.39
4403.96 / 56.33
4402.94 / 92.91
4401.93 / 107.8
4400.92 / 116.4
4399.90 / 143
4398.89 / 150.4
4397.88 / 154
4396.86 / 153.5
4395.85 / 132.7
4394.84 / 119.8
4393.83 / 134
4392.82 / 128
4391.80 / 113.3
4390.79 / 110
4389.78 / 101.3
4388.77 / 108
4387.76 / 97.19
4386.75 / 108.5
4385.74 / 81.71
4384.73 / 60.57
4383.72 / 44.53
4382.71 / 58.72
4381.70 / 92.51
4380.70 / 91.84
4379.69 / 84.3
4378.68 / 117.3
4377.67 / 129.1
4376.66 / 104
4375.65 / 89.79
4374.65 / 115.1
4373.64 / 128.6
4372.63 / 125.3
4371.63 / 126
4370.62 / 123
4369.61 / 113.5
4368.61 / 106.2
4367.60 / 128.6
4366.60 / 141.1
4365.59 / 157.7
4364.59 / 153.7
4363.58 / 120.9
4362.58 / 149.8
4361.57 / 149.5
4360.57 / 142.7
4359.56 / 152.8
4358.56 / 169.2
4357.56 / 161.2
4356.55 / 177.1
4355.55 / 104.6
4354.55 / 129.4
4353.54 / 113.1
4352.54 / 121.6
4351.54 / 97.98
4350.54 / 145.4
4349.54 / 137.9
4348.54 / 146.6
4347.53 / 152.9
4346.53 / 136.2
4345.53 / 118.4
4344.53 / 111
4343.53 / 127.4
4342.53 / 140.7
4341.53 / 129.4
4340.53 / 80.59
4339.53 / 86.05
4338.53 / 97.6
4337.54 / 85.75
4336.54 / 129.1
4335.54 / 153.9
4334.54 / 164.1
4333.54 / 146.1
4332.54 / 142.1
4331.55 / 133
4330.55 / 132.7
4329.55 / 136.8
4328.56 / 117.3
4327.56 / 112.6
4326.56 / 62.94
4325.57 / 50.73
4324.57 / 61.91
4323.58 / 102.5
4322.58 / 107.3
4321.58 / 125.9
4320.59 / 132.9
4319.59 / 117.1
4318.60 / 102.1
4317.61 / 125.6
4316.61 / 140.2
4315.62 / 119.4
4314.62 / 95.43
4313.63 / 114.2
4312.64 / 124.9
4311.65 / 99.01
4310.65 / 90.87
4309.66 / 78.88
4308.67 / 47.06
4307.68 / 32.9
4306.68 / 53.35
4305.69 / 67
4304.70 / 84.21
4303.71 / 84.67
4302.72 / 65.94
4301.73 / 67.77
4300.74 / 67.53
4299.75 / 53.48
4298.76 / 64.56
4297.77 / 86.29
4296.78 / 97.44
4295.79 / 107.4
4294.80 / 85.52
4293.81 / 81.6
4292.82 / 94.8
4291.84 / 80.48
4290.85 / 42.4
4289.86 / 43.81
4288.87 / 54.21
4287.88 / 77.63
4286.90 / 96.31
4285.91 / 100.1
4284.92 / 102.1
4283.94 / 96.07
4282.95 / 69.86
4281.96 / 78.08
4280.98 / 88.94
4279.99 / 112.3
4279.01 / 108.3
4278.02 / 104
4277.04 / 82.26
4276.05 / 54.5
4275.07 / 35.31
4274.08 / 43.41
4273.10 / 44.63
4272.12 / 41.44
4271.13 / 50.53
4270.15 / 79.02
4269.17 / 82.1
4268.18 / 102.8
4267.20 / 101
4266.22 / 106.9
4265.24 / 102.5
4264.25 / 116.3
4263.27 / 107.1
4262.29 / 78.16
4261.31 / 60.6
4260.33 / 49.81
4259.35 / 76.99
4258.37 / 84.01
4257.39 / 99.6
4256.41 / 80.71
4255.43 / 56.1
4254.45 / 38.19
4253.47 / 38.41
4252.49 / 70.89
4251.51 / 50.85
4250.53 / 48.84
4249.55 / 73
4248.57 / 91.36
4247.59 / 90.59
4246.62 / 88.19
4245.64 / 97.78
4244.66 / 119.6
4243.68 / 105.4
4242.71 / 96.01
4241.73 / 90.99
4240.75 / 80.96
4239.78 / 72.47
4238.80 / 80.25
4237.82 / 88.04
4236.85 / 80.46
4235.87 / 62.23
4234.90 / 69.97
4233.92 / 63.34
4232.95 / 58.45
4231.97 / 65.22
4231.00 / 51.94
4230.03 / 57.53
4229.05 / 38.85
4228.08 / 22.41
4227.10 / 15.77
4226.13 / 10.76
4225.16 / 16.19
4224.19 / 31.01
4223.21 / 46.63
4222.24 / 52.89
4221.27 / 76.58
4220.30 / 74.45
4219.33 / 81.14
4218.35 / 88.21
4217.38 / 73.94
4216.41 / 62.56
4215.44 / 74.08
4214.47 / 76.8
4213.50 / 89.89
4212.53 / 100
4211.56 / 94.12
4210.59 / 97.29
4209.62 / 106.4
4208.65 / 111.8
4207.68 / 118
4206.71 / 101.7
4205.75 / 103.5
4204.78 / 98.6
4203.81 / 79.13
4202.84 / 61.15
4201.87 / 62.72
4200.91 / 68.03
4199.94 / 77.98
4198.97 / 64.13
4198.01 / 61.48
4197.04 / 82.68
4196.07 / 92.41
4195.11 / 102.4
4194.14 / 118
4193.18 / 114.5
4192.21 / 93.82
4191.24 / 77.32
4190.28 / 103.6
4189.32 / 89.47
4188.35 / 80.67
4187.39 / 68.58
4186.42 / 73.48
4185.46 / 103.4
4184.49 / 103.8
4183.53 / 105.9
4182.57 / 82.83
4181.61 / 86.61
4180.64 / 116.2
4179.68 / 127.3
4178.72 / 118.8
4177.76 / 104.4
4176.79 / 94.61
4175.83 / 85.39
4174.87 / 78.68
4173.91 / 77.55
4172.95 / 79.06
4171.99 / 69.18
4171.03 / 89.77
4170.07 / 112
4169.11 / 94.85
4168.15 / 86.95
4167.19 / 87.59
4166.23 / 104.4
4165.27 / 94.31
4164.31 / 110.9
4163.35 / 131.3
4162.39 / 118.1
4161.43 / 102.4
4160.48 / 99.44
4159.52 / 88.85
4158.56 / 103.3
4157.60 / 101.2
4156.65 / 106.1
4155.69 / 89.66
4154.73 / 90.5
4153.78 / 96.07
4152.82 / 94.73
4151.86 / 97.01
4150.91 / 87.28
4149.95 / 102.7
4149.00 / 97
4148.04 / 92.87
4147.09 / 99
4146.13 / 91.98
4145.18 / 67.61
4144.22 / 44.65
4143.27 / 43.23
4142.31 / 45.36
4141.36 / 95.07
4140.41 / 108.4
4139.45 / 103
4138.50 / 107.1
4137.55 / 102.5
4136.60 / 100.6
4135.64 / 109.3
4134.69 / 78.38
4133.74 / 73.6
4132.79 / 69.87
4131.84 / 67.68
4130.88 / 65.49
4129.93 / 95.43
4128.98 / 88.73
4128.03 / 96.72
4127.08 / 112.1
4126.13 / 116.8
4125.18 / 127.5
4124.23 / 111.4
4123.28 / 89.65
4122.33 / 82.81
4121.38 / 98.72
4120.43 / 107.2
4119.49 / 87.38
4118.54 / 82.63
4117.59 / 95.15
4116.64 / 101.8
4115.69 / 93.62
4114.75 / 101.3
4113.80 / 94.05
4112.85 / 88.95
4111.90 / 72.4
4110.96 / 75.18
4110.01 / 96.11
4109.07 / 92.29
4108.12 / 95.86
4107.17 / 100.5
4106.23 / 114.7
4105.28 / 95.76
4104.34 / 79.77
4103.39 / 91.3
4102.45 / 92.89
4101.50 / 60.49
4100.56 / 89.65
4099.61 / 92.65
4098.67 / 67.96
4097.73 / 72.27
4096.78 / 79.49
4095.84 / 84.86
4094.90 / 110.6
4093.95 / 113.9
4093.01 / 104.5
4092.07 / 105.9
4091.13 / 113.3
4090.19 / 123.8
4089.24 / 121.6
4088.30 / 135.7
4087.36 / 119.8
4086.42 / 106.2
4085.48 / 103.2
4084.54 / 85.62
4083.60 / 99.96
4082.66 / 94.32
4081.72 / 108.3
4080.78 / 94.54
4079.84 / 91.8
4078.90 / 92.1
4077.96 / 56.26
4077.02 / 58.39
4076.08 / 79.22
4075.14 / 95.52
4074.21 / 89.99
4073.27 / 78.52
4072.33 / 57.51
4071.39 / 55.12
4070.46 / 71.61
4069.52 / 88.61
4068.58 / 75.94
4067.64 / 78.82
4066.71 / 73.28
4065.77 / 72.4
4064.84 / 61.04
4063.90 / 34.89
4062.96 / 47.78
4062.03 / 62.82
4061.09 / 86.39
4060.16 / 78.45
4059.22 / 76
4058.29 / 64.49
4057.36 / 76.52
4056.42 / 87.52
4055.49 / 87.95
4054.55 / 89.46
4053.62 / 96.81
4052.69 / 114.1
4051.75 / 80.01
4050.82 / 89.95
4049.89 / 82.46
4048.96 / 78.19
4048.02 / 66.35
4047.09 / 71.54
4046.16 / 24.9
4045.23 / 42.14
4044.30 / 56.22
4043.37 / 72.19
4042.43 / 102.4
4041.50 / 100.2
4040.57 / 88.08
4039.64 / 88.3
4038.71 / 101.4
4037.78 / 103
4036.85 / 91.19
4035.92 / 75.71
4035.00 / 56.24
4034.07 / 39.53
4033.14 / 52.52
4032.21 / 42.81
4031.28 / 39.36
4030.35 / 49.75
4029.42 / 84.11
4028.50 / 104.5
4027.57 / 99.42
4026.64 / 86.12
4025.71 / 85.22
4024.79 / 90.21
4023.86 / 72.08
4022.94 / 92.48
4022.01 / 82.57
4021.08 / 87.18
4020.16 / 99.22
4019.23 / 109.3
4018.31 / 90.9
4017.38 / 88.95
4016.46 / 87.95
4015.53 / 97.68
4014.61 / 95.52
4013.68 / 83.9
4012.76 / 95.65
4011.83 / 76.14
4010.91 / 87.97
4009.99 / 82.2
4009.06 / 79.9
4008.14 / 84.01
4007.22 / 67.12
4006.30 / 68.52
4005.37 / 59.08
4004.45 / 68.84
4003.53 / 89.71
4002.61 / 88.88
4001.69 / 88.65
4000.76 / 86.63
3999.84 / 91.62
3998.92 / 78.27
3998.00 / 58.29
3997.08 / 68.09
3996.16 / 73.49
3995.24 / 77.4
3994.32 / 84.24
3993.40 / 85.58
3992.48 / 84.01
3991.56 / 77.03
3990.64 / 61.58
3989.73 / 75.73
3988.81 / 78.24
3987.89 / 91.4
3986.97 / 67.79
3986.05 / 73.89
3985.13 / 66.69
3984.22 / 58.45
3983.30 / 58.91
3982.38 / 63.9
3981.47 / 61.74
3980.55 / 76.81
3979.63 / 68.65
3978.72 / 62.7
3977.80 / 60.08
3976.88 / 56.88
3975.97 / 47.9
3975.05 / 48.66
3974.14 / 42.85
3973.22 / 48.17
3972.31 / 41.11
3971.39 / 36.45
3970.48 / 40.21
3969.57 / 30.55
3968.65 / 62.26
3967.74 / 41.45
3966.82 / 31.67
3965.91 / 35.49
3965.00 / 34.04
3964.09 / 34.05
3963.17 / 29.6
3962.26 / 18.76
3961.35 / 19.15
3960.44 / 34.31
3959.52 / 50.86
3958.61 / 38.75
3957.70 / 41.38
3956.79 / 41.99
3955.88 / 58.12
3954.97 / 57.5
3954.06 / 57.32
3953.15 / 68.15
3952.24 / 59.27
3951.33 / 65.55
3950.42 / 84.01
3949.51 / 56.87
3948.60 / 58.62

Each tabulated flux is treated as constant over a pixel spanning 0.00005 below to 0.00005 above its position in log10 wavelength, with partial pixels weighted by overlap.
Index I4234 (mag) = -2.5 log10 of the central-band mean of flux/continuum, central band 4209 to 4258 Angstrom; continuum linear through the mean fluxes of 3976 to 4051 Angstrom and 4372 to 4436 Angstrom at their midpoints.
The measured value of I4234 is 0.35 mag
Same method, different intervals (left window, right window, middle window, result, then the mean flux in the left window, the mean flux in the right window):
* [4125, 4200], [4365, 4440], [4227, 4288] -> 0.317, 92.6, 116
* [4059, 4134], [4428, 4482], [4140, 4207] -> 0.087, 88.9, 135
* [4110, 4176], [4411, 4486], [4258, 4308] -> 0.392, 92.3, 134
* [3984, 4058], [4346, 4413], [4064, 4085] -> 0.084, 79.5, 119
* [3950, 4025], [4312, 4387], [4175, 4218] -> 0.066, 66.6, 119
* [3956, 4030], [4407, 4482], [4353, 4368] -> -0.191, 68.4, 132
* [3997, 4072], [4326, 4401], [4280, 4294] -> 0.362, 78.2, 122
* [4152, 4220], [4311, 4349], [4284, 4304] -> 0.383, 92.6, 117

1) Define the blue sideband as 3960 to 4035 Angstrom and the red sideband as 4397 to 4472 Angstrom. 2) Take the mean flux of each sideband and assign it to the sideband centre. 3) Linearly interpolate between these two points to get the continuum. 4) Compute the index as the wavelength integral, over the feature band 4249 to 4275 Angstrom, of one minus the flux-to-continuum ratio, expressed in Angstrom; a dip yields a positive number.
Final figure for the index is 7.8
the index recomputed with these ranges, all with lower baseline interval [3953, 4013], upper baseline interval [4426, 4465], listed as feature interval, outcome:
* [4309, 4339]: -1.12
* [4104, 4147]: -4.87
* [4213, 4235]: 8.96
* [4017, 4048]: -4.21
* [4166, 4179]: -0.45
